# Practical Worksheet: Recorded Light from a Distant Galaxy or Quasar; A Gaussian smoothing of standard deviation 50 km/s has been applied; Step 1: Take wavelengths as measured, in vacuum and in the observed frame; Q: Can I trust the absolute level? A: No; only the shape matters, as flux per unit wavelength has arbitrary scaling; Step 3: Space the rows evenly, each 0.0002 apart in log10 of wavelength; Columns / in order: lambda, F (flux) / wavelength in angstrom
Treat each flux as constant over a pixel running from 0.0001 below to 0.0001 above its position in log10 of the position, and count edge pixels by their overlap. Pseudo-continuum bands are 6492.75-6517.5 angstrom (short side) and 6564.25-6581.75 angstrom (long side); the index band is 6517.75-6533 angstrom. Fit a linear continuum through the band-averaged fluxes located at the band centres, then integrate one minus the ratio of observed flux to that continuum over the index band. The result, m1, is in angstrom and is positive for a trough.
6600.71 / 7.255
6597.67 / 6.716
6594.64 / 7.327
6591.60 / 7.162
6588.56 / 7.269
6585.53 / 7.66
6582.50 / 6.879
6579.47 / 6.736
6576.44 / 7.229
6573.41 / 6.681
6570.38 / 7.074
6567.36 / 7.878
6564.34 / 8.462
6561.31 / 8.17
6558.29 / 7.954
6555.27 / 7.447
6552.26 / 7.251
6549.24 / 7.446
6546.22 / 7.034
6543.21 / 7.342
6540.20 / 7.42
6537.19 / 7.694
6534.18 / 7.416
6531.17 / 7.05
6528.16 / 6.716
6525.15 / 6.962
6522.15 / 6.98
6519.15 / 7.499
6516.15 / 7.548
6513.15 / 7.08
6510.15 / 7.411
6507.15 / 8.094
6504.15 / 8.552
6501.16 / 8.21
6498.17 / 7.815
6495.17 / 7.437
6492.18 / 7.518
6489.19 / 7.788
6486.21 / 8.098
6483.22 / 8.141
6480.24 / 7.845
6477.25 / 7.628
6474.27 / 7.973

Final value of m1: 1.1 angstrom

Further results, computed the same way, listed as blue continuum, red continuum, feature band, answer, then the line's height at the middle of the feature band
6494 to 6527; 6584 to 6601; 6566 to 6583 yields 0.53 angstrom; 7.31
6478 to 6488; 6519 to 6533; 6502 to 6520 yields -0.90 angstrom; 7.35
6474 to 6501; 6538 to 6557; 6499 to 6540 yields 0.48 angstrom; 7.57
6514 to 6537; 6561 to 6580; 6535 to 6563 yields -0.77 angstrom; 7.33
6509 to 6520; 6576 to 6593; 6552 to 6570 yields -1.56 angstrom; 7.23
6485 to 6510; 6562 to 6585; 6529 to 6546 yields 0.60 angstrom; 7.6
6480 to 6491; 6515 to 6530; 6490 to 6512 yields -0.67 angstrom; 7.62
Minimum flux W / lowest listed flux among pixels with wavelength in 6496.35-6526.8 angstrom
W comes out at 6.962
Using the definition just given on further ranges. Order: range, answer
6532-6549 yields 7.034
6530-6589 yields 6.681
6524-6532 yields 6.716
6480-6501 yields 7.437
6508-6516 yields 7.08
